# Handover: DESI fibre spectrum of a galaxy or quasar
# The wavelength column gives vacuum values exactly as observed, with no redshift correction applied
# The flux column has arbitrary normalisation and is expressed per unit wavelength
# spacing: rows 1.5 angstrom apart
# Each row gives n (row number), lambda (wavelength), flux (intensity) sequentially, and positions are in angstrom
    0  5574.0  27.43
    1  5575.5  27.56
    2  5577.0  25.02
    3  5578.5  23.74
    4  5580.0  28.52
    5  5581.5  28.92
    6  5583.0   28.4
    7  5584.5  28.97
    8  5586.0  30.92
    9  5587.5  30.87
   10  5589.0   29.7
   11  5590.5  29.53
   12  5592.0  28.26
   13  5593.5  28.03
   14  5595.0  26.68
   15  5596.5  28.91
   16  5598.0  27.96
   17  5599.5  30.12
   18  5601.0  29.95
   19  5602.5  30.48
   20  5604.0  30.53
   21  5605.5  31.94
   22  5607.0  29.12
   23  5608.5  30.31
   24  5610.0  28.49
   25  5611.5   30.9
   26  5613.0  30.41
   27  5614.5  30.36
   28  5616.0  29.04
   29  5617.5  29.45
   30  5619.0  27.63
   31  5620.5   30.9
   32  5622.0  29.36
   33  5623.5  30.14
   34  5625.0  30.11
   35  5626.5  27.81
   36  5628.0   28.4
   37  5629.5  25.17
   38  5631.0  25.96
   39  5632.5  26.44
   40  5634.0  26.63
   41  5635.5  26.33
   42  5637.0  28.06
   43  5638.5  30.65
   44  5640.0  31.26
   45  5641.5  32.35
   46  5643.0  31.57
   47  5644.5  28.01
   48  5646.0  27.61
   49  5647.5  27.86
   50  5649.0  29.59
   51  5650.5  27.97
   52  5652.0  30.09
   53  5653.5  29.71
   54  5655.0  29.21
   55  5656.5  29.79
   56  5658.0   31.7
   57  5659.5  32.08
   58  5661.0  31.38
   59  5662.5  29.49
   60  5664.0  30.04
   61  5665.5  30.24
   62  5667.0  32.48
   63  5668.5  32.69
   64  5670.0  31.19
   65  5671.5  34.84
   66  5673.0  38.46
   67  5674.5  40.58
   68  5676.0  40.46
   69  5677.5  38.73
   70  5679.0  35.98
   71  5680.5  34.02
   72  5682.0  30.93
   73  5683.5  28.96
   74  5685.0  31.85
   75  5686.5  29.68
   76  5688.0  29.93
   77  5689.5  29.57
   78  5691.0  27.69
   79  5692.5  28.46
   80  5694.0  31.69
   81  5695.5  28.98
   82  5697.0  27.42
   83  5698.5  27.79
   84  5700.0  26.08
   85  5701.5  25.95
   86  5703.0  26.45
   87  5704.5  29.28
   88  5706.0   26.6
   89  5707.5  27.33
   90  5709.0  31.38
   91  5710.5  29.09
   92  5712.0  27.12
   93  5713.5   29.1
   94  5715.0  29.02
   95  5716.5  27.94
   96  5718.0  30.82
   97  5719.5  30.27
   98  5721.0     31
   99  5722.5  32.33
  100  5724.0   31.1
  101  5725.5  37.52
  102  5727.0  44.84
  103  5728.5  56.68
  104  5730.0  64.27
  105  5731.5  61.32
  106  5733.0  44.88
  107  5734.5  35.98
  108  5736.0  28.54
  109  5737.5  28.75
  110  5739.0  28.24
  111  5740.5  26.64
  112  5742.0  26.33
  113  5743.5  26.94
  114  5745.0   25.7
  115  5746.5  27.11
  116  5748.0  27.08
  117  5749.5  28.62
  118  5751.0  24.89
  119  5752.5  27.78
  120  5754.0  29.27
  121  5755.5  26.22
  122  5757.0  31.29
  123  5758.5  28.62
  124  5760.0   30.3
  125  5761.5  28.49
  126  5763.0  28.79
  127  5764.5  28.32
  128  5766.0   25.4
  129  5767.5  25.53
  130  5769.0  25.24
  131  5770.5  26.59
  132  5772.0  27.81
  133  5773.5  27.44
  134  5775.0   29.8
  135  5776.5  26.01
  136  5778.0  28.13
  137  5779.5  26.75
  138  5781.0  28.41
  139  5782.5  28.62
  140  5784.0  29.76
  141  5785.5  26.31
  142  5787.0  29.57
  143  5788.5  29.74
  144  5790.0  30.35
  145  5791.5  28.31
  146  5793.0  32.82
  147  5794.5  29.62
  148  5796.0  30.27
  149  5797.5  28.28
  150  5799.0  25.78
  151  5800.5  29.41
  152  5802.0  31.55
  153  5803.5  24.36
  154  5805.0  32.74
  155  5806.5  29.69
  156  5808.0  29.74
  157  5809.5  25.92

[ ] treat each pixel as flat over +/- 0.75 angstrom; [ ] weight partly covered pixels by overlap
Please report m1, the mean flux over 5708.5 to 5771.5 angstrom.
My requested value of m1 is 31.8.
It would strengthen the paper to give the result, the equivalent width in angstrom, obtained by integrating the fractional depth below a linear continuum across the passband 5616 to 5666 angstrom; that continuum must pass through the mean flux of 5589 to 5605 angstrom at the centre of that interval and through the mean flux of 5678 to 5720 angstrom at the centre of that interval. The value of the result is 0.1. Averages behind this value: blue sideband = 29.1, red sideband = 29.3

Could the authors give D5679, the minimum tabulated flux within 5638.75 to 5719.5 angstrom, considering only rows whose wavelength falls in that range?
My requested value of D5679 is 25.95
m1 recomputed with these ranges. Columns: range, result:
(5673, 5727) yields 30.9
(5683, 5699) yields 29.3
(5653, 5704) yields 31.3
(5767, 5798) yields 28.4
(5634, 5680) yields 31.6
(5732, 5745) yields 31.1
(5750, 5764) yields 28.4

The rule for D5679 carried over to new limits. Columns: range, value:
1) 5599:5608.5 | 29.12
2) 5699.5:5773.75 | 24.89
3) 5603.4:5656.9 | 25.17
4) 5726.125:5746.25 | 25.7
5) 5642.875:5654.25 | 27.61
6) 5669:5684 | 28.96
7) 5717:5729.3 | 30.27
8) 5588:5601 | 26.68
